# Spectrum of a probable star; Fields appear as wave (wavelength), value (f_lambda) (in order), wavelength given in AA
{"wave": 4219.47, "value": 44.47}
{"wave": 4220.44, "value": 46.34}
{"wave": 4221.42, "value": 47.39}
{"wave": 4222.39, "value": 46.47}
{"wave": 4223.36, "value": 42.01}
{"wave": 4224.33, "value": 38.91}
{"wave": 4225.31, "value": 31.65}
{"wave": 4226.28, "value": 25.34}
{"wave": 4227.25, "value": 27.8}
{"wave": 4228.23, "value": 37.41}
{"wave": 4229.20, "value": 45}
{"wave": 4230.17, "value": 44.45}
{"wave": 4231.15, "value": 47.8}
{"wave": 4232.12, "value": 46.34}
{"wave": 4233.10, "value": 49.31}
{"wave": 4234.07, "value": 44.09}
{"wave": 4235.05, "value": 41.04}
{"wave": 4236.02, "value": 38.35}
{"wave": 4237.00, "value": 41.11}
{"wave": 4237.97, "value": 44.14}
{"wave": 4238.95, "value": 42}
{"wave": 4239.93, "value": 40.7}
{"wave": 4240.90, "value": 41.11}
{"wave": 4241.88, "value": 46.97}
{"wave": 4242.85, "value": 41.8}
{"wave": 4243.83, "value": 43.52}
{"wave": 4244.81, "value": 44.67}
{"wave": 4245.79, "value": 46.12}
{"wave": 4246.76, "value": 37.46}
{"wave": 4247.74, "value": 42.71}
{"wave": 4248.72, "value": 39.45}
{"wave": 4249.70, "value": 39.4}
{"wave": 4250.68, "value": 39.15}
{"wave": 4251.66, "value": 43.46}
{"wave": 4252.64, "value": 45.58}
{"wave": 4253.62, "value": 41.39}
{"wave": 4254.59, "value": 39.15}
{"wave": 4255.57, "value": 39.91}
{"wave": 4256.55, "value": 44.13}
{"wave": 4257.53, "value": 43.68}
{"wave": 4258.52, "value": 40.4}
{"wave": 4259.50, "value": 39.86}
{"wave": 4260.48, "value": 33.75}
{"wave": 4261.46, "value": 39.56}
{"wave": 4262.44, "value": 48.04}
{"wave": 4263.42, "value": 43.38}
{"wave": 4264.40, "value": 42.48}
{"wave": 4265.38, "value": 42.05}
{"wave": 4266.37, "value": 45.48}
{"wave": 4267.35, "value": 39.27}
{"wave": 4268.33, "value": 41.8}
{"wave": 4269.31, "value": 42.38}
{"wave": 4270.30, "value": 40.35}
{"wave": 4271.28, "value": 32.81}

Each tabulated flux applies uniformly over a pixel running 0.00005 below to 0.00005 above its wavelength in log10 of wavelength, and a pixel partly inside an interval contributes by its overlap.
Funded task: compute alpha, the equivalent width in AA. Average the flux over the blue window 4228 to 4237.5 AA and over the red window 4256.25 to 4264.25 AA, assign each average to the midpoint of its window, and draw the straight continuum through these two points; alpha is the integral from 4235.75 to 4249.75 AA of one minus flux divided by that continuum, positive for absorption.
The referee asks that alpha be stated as 0.3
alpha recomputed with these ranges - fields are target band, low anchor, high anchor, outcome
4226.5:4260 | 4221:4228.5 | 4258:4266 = -2.4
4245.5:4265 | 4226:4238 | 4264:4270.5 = 0.1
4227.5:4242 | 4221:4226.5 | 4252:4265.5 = -1.1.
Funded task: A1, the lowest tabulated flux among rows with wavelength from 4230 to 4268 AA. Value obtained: 33.75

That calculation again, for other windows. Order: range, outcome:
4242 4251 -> 37.46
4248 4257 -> 39.15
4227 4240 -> 27.8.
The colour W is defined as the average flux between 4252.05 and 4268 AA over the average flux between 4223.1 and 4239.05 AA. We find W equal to 1.0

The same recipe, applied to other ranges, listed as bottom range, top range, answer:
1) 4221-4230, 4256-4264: 1.09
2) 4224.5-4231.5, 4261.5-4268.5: 1.17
